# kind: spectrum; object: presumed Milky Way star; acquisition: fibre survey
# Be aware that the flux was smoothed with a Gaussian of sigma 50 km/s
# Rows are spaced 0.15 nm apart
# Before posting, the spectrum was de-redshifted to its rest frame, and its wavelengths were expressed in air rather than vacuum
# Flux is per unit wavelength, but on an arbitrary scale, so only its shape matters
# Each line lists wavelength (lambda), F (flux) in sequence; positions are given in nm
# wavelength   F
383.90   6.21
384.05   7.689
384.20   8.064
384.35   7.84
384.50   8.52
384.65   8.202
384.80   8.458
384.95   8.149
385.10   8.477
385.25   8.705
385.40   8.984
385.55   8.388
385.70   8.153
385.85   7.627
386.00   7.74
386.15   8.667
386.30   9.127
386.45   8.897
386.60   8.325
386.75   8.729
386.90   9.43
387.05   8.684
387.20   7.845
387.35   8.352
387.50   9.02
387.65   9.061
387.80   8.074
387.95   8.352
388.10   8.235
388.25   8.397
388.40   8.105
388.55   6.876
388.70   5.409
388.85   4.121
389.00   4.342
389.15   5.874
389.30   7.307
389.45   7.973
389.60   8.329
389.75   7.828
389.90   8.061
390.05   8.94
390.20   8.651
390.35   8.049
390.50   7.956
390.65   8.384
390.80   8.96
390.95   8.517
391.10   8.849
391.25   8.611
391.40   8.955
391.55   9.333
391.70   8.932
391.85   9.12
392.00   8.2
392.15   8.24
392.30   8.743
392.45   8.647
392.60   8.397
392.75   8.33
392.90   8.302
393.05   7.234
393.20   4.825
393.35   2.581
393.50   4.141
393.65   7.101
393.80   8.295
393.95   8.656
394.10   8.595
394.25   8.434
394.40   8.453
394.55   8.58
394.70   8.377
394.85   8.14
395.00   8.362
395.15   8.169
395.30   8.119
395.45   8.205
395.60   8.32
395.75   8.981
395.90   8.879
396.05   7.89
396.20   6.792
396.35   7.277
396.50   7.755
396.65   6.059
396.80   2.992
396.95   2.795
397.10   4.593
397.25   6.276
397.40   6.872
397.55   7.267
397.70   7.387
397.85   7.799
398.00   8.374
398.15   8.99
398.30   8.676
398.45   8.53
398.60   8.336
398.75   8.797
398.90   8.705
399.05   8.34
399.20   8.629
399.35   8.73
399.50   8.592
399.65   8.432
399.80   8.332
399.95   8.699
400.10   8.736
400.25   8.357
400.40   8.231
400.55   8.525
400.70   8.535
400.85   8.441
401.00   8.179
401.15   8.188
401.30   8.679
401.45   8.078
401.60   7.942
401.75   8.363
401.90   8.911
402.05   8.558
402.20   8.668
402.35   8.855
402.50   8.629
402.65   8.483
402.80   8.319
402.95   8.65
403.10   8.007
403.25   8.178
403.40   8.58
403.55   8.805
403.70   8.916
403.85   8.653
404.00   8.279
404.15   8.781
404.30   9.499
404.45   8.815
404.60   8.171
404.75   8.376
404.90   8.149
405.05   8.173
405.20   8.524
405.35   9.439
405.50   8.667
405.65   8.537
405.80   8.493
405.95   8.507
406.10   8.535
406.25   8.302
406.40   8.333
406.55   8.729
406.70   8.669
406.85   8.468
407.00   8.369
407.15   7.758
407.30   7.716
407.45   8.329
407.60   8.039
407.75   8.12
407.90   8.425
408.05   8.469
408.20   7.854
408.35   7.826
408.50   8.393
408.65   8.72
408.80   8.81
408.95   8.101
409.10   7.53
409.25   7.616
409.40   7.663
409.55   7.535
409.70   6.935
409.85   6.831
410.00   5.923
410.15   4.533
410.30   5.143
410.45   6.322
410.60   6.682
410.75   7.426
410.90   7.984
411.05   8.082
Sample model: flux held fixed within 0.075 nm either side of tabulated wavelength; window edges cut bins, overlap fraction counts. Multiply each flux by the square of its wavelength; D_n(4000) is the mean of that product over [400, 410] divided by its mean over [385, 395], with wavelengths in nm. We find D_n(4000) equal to 1.12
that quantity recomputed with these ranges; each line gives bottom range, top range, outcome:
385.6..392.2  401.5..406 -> 1.14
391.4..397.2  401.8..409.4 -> 1.19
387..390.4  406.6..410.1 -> 1.14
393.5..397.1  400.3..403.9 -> 1.17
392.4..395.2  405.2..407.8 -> 1.19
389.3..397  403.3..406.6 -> 1.17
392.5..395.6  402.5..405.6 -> 1.19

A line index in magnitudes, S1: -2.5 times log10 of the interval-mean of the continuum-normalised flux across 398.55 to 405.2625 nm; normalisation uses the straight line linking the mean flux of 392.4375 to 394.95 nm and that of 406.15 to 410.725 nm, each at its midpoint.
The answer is -0.126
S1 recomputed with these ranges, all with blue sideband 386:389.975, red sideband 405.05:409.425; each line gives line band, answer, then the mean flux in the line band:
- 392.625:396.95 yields 0.09 mag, 7.35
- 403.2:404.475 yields -0.06 mag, 8.73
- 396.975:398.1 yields 0.19 mag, 6.8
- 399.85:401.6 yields -0.03 mag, 8.4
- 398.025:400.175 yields -0.06 mag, 8.6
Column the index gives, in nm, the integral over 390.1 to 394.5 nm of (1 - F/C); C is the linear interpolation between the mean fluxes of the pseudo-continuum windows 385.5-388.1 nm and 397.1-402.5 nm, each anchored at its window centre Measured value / 0.21 nm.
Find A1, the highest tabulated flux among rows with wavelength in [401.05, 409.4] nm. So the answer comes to 9.499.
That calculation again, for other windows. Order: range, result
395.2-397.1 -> 8.981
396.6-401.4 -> 8.99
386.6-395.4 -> 9.43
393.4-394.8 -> 8.656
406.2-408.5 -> 8.729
